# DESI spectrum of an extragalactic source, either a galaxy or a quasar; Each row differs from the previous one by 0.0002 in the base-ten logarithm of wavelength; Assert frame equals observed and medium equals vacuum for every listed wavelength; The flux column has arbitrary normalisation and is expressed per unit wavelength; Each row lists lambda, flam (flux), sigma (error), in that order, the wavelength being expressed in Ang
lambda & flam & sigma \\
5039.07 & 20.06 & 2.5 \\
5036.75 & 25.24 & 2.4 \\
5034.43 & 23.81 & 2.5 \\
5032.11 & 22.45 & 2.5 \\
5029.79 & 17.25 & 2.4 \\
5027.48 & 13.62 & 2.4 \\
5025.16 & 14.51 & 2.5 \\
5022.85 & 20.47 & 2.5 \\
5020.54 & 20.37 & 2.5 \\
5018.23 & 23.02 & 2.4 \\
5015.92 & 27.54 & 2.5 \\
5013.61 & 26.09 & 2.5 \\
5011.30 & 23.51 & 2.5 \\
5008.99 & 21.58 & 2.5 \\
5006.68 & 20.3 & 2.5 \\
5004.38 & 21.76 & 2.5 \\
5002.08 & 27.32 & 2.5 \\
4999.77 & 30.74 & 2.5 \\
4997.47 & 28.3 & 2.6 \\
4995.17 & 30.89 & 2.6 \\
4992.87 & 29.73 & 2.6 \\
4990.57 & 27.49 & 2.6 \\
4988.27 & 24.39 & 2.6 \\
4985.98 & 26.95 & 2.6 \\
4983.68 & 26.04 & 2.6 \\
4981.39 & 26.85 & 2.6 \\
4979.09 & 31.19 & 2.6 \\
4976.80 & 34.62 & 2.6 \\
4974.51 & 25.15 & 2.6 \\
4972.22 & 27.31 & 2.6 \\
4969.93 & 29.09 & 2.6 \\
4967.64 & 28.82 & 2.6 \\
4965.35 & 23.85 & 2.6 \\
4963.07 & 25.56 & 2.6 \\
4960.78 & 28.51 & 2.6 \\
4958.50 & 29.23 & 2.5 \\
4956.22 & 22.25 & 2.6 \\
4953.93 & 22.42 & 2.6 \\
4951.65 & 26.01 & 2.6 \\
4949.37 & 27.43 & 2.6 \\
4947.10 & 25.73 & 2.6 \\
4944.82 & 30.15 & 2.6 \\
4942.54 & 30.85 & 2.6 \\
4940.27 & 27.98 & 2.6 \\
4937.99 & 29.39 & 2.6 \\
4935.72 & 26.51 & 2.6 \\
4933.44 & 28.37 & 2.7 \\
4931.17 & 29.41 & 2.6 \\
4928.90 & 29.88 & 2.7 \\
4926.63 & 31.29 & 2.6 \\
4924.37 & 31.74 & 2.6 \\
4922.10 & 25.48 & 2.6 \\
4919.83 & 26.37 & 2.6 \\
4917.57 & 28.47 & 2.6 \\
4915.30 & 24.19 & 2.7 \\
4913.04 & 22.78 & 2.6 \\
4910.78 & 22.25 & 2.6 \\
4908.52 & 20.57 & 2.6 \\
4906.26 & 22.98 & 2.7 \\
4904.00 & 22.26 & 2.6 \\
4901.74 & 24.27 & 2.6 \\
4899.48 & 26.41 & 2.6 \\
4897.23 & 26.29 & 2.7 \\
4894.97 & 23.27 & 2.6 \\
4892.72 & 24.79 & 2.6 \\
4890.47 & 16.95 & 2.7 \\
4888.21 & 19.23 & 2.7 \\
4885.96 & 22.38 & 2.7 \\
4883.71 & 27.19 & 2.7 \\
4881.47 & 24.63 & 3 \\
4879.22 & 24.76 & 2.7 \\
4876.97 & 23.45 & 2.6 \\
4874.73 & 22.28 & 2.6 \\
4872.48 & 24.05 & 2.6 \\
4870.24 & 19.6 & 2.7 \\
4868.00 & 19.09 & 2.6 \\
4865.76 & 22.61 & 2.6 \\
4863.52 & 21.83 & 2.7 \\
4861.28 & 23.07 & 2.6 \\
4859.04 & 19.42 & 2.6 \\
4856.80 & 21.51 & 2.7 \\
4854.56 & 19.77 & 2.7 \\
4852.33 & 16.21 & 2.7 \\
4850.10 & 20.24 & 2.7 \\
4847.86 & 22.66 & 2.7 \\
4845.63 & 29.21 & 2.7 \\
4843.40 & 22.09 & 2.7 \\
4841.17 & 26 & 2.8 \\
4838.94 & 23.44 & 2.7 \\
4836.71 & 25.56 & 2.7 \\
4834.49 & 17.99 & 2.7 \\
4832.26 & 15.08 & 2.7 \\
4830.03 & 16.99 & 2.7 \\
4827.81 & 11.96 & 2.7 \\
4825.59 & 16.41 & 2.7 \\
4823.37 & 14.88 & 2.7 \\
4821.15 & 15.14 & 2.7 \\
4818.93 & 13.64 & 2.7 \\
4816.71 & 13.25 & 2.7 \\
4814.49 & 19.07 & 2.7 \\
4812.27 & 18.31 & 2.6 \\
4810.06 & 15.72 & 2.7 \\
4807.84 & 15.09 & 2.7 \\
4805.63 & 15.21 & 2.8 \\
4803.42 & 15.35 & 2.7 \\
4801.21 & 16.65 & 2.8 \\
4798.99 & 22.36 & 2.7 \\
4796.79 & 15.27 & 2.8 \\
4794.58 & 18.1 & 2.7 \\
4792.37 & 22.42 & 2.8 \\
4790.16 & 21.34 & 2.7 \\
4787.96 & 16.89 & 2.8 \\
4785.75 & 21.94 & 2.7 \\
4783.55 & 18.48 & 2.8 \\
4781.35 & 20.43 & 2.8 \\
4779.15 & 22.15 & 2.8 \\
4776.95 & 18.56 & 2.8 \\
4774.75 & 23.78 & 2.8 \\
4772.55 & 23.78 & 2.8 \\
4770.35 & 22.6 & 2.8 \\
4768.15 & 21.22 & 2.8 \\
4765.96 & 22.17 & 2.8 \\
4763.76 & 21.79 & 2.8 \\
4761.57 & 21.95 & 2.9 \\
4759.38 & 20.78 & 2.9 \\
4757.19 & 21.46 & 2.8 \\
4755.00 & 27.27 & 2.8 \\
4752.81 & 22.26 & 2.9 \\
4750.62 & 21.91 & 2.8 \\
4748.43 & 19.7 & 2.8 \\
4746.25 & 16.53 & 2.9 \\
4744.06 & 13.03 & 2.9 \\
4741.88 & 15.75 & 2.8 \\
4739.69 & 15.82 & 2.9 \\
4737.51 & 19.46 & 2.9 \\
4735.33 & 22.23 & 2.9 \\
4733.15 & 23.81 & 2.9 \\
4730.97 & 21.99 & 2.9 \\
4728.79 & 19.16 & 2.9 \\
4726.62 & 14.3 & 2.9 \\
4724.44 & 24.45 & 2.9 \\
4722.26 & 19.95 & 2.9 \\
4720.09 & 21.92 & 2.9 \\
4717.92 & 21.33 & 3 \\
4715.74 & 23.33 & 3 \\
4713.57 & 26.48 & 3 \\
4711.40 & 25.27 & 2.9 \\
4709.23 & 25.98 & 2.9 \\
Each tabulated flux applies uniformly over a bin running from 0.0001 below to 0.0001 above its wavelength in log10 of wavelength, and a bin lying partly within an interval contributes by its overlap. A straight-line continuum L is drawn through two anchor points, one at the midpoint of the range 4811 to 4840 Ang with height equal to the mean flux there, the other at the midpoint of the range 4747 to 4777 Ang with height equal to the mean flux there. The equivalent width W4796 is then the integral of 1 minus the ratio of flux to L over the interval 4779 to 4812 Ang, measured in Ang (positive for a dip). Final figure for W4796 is 1.89 Ang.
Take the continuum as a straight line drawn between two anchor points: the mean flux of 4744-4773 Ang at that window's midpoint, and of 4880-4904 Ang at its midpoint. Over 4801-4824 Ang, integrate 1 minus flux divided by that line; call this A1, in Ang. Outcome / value 6.8 Ang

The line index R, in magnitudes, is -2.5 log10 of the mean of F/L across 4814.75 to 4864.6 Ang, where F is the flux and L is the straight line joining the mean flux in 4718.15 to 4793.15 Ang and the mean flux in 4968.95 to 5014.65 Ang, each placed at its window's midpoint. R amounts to 0.182 mag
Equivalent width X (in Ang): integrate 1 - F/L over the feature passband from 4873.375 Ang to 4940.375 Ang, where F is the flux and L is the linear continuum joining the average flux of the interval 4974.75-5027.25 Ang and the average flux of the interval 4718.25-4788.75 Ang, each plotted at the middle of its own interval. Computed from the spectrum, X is -4.5 Ang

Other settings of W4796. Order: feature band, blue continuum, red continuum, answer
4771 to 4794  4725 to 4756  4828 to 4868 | -0.88 Ang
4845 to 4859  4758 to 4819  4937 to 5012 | 0.49 Ang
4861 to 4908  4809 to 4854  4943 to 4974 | -1.82 Ang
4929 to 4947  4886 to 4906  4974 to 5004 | -2.46 Ang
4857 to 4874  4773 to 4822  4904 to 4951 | 1.04 Ang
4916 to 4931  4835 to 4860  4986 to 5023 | -3.14 Ang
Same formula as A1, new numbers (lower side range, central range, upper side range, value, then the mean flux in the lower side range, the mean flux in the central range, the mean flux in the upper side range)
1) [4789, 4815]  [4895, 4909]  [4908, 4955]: 0.6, 17.9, 23.9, 27.1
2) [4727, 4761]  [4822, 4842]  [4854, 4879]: 2.5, 20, 18.6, 21.7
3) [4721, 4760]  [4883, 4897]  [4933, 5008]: 1.3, 20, 22.4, 27.3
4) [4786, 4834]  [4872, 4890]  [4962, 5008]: -1.9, 16.7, 23.2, 27.3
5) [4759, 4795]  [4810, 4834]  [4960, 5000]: 7.5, 21.1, 15.5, 28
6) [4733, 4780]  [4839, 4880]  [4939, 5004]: 3.3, 20.8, 22.1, 27.6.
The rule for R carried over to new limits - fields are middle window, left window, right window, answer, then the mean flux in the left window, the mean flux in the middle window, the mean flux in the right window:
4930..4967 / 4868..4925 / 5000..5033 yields -0.19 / 23.7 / 27.1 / 21.7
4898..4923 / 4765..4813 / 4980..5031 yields -0.10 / 19.4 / 24.2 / 24.1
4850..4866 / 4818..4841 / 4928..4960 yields -0.03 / 17.5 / 20.5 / 27.5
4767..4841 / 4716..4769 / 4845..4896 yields 0.14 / 20.5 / 18.5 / 22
